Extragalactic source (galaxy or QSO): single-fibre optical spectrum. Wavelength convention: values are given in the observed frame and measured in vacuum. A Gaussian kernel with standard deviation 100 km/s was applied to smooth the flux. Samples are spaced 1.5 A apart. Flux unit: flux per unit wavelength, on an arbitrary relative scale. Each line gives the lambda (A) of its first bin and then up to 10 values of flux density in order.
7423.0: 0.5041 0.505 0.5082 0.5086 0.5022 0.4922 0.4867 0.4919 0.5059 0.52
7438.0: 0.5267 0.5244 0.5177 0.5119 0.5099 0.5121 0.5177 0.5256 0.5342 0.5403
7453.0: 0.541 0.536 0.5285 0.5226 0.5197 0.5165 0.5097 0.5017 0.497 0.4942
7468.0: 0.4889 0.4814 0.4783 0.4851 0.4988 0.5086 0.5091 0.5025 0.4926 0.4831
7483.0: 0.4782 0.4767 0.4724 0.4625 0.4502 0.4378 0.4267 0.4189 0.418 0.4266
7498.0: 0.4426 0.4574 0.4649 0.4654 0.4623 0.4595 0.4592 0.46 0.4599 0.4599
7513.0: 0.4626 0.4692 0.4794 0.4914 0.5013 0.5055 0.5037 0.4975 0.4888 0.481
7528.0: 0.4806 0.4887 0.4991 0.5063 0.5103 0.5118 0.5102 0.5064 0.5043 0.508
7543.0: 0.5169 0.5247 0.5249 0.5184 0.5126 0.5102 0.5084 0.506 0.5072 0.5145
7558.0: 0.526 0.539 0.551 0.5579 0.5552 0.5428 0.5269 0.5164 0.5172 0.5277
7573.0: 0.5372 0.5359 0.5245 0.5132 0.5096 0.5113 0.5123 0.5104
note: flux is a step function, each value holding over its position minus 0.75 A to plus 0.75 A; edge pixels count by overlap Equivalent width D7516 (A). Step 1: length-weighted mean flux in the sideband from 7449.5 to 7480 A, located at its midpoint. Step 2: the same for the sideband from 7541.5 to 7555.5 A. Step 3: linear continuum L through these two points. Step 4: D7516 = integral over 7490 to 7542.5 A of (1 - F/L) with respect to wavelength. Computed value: 3.8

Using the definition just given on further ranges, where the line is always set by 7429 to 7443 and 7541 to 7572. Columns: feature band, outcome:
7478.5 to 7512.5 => 3.9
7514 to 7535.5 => 1.1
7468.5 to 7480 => 0.4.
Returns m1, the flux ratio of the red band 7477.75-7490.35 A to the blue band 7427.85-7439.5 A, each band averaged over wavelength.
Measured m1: 0.9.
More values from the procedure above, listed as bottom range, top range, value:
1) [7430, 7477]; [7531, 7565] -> 1.02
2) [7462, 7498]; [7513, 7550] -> 1.06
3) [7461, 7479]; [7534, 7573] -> 1.05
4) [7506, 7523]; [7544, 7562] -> 1.09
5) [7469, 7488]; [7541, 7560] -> 1.06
